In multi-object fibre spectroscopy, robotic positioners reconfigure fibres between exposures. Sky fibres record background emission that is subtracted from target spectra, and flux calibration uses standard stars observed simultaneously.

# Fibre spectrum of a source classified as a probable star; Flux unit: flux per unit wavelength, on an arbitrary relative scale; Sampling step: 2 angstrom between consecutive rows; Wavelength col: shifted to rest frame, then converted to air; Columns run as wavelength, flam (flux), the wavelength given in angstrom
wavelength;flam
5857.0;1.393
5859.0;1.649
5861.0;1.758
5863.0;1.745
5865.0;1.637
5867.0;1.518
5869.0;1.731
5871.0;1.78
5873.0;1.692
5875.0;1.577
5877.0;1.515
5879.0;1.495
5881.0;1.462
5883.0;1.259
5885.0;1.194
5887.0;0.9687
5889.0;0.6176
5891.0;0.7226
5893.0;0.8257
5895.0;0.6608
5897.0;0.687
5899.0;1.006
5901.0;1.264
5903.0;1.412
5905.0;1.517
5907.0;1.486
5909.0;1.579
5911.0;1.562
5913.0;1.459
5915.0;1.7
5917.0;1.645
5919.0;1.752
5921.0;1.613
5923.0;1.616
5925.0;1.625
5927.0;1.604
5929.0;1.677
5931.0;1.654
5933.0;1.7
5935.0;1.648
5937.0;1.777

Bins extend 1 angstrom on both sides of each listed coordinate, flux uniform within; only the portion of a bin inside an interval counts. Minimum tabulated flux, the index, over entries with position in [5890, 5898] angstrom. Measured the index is 0.6608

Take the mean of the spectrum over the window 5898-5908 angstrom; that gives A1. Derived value 1.34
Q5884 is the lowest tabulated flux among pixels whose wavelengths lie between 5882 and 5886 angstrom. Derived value 1.194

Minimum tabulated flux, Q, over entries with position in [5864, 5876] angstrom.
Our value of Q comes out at 1.518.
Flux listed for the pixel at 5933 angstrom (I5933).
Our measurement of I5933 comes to 1.7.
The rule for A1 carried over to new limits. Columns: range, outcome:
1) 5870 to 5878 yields 1.64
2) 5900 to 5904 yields 1.34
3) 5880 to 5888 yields 1.22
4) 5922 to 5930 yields 1.63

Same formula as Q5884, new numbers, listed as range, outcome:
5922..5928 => 1.604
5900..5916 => 1.264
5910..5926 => 1.459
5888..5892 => 0.6176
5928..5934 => 1.654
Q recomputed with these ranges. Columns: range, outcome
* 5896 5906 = 0.687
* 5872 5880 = 1.495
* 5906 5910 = 1.486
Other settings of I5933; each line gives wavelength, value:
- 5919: 1.752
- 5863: 1.745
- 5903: 1.412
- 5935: 1.648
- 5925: 1.625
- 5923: 1.616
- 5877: 1.515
